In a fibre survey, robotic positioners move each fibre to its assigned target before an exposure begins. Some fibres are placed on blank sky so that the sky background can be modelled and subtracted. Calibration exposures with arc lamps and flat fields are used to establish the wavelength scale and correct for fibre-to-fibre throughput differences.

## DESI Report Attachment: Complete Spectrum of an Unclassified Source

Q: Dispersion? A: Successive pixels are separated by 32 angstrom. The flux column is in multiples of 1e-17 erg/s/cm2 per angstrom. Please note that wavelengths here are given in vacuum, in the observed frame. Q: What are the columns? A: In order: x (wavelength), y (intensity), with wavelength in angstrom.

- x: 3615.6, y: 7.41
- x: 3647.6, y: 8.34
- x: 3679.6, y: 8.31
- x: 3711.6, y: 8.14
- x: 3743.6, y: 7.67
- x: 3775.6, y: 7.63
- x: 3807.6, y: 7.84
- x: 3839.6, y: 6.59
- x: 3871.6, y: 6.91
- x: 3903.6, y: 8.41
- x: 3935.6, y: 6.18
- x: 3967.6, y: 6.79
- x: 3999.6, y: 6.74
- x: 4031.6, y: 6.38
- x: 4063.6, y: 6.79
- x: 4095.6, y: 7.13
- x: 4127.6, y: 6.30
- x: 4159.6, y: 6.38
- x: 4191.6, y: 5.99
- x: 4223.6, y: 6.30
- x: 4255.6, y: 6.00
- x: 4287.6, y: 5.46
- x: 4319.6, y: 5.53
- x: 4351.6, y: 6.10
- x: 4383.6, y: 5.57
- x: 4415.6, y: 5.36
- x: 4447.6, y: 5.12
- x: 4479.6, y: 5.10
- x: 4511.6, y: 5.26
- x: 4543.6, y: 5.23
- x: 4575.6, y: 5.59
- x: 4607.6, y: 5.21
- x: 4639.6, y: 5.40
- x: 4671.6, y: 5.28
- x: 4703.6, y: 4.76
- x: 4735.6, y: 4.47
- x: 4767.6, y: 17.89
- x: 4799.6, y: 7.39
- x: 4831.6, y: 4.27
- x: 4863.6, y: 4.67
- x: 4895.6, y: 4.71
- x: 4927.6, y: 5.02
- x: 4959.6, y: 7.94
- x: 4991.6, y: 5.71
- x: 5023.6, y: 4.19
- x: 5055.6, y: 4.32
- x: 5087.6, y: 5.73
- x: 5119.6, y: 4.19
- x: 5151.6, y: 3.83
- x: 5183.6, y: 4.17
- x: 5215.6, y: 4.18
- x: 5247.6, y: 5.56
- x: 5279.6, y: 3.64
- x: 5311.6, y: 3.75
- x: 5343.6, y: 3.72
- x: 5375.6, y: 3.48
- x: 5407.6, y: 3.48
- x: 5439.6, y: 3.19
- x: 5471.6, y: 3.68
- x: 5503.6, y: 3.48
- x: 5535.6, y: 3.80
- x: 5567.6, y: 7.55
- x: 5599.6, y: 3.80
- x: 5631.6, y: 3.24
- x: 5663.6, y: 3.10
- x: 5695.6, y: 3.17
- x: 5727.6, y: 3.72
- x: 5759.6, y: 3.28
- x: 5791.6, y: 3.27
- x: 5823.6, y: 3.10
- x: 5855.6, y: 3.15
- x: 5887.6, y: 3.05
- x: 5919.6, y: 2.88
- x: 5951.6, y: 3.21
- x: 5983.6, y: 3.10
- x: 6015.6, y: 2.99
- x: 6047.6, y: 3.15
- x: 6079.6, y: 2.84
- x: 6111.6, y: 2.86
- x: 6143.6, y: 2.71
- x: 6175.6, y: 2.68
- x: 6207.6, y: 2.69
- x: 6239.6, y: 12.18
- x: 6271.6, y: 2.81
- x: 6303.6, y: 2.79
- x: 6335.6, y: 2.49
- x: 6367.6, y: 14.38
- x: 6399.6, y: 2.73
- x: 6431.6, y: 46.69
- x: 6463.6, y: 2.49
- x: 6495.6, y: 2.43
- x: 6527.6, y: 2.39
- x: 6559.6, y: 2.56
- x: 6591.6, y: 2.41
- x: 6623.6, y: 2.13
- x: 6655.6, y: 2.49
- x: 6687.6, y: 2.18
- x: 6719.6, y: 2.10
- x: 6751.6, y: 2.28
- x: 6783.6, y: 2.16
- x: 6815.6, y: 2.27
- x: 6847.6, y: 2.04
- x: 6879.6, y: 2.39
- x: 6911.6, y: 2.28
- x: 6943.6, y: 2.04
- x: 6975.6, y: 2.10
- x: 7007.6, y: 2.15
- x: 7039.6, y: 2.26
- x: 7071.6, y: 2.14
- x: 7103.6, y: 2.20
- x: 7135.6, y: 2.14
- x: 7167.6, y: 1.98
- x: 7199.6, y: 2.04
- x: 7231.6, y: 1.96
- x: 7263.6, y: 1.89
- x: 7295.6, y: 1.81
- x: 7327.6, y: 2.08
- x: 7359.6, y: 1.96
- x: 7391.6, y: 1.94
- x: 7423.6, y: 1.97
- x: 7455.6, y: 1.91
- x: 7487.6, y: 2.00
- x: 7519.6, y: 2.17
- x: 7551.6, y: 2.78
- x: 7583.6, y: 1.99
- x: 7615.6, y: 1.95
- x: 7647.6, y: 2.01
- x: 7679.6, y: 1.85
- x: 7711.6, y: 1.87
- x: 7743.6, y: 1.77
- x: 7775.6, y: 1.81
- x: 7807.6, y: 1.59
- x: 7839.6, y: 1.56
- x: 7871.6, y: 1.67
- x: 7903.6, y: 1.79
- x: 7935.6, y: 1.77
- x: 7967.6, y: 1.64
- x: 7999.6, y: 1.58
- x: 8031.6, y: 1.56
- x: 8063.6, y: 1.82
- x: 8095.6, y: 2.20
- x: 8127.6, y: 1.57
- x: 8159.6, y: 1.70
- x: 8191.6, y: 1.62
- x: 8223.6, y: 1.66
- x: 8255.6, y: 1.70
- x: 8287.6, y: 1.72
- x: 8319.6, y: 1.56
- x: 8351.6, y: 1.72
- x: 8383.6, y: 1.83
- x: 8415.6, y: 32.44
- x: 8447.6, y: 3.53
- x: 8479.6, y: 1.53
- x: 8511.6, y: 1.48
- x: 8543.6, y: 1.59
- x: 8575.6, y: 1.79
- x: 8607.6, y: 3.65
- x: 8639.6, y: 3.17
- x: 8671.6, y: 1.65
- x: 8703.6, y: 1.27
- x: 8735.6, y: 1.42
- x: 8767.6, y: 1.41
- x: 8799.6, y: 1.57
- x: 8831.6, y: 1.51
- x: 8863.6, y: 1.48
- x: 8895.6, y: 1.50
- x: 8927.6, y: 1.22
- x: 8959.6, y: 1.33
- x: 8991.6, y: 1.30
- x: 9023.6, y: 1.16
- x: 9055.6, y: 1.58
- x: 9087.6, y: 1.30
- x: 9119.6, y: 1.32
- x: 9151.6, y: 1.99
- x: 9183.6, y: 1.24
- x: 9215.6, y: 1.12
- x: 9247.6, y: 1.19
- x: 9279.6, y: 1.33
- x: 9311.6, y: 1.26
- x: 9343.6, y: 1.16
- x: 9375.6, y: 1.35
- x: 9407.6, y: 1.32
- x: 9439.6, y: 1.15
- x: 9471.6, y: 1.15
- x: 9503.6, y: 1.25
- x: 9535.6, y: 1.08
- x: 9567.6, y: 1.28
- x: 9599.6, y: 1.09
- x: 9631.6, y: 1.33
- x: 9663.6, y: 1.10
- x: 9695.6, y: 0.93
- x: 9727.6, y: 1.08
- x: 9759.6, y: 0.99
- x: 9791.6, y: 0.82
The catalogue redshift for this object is 0.282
